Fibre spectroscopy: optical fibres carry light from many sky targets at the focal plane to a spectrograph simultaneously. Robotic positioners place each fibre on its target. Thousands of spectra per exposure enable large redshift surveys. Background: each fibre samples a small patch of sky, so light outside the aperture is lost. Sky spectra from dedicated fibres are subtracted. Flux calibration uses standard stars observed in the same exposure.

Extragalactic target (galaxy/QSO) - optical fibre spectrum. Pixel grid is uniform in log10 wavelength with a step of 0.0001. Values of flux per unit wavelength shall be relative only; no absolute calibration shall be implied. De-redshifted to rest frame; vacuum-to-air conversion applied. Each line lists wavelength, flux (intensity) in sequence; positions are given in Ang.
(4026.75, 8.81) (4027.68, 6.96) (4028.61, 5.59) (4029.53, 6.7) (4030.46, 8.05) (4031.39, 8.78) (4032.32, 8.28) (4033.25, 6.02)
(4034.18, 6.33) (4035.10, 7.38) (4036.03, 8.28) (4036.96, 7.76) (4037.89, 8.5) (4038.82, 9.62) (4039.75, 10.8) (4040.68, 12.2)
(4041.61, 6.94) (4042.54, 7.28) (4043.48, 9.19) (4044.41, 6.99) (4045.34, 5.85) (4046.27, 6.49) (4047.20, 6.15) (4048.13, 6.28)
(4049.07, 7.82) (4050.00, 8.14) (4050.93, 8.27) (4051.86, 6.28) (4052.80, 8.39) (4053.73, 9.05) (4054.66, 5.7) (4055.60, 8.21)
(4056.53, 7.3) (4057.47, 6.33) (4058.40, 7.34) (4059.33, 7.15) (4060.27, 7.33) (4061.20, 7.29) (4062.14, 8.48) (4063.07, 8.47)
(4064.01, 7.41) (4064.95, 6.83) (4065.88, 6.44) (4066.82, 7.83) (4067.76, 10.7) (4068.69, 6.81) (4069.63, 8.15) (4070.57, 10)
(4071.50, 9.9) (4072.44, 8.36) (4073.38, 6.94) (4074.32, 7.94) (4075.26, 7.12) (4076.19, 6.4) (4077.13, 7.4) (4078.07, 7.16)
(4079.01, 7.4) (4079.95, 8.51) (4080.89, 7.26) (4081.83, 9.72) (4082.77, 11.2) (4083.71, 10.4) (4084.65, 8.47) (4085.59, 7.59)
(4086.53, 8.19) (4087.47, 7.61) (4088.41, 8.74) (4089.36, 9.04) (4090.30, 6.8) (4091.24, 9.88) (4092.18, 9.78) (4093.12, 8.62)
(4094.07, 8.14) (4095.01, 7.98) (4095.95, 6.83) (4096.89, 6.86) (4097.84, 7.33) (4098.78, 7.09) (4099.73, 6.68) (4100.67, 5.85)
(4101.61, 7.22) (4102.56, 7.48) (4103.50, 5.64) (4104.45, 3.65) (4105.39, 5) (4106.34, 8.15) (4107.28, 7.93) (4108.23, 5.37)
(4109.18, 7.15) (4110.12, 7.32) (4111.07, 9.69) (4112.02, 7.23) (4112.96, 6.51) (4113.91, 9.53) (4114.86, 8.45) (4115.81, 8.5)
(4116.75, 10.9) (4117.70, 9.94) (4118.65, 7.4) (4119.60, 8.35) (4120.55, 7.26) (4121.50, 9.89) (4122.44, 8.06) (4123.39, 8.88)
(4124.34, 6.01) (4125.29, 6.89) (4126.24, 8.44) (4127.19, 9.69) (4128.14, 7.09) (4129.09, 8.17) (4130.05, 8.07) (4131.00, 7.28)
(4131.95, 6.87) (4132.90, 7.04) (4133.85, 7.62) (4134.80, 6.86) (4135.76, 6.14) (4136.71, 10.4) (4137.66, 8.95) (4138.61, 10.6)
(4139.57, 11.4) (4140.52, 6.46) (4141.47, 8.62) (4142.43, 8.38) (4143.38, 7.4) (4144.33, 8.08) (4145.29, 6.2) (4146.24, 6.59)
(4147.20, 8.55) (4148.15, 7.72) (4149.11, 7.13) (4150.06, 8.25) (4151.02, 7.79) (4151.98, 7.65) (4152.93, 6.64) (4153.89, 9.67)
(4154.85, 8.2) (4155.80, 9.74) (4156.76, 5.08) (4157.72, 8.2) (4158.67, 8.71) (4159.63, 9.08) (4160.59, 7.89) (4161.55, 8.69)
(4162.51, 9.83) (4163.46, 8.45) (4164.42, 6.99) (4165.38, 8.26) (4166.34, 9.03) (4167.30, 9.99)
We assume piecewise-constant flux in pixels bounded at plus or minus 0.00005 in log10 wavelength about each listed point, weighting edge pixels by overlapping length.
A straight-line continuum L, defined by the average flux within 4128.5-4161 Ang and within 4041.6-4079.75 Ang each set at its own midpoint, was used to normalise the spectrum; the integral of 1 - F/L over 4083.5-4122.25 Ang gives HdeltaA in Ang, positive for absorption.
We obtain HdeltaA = -0.1 Ang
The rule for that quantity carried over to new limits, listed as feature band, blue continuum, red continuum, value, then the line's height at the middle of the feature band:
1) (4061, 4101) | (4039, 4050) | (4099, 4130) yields -1.5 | 7.75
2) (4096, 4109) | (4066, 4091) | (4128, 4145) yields 2.7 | 8.2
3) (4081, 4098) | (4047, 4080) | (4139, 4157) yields -1.7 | 7.73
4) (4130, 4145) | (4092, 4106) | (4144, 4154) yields -1.4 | 7.42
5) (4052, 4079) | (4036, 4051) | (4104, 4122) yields 0.8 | 7.95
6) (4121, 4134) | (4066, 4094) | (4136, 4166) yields 0.7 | 8.28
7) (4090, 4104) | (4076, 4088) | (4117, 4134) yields 1.2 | 8.19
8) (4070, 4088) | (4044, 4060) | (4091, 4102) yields -2.0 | 7.46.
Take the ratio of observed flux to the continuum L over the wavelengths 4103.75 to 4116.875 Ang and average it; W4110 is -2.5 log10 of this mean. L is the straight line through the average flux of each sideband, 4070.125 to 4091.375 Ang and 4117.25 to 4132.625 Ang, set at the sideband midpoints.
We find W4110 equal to 0.10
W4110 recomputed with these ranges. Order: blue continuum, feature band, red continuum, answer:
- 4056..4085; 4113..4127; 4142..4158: -0.081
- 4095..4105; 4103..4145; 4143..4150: -0.129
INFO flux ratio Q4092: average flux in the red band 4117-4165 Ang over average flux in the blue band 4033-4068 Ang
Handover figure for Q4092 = 1.0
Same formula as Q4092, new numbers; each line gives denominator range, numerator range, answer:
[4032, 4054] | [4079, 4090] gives 1.11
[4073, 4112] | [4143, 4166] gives 1.04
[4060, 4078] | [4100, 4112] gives 0.85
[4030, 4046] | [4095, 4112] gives 0.84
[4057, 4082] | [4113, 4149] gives 1.05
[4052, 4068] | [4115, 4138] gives 1.07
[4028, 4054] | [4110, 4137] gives 1.04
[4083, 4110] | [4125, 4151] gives 1.06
